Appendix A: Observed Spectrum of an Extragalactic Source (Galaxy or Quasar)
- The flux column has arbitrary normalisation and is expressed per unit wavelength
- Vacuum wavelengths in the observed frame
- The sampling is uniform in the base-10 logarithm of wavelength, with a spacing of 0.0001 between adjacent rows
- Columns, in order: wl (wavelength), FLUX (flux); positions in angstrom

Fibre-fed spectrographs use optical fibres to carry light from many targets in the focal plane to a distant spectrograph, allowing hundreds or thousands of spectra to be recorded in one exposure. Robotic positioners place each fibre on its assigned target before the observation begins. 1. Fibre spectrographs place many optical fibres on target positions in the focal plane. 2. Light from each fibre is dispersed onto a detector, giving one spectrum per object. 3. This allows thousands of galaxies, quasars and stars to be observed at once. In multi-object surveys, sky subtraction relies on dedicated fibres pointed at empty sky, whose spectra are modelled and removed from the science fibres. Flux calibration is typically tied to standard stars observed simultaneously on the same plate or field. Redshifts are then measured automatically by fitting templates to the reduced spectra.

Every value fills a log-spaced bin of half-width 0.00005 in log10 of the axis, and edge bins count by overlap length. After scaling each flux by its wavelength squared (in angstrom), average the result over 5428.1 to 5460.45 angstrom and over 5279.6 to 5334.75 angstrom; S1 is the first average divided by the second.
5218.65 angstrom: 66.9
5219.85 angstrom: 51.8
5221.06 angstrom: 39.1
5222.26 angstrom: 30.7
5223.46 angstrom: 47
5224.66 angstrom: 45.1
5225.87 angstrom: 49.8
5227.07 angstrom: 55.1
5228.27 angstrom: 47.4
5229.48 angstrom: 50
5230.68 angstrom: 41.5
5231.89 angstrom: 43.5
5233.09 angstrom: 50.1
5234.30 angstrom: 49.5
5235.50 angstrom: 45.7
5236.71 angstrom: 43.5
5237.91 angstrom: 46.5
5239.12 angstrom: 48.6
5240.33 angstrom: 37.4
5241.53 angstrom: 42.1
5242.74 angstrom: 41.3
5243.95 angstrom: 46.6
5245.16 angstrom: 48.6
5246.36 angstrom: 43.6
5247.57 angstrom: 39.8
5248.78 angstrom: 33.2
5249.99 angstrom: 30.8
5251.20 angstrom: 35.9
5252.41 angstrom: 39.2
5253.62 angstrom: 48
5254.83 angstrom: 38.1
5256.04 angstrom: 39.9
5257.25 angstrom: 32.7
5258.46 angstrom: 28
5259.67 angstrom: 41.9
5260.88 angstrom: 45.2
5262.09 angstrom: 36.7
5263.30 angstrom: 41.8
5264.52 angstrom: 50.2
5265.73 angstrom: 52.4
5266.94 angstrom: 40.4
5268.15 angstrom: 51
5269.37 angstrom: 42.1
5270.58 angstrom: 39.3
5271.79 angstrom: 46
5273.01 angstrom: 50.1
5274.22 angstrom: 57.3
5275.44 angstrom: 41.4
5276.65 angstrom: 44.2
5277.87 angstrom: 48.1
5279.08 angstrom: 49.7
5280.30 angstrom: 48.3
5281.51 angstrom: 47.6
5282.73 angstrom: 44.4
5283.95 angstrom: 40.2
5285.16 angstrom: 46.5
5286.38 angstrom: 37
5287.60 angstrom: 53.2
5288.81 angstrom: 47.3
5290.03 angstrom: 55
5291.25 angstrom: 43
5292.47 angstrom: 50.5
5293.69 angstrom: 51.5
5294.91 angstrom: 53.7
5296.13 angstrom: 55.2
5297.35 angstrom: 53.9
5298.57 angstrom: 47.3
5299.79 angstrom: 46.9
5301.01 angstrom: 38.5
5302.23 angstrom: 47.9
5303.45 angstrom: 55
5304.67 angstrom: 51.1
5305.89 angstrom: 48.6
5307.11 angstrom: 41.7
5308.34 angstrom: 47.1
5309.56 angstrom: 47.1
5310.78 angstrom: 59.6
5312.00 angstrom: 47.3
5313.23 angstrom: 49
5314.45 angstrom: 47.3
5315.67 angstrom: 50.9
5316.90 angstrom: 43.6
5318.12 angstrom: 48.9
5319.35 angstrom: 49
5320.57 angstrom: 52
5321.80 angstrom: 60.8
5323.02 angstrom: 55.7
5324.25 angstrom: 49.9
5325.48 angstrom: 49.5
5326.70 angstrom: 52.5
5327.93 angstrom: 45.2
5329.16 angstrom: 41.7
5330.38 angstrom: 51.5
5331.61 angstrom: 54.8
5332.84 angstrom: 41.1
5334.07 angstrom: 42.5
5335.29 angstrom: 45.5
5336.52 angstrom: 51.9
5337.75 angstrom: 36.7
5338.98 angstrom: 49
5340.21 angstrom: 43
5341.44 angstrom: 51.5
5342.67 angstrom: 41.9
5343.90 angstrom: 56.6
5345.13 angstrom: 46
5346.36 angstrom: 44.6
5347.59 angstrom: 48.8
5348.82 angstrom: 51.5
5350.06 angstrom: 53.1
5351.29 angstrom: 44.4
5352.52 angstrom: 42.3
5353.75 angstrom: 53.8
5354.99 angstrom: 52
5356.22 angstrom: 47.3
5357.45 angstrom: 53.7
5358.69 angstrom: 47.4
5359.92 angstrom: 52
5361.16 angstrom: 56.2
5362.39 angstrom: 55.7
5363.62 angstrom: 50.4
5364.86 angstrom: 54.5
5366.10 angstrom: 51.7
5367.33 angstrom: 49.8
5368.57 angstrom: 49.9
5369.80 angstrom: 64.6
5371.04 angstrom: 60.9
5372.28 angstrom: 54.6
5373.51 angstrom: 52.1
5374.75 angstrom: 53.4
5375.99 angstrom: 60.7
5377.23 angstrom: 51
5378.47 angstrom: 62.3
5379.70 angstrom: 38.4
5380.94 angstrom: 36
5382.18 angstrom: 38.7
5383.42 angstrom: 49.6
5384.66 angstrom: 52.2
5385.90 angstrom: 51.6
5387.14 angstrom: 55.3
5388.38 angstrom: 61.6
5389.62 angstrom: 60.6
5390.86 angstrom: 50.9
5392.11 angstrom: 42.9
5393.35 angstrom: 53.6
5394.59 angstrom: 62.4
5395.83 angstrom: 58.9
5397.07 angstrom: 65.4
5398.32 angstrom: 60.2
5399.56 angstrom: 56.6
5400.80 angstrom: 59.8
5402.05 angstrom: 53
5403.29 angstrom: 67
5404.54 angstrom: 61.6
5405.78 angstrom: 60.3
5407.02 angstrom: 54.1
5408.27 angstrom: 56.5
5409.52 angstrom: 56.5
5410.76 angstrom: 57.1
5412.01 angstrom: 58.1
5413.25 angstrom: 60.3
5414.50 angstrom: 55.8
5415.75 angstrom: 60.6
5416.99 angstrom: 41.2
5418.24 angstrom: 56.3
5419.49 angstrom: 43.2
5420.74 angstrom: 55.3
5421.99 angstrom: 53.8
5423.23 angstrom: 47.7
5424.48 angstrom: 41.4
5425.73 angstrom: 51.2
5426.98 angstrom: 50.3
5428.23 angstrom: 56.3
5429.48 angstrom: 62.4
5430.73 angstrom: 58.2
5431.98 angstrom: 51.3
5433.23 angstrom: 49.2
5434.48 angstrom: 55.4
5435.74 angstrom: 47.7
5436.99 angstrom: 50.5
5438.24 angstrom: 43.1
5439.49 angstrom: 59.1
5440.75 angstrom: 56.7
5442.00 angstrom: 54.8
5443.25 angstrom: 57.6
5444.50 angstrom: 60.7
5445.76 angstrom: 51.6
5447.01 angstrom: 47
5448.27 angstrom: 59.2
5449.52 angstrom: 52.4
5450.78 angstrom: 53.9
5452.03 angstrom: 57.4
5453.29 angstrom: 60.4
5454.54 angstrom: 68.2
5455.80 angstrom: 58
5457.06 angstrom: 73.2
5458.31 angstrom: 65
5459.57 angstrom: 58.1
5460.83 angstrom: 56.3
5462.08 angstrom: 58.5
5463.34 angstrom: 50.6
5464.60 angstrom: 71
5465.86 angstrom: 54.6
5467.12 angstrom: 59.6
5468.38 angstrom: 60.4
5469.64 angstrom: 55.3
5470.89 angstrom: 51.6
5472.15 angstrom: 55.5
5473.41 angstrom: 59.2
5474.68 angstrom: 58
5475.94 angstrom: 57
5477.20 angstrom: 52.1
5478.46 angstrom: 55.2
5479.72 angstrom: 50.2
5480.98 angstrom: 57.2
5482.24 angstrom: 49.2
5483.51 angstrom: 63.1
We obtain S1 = 1.22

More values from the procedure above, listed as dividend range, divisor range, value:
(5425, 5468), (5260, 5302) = 1.28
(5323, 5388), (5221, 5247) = 1.16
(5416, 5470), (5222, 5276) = 1.37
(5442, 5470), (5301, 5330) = 1.25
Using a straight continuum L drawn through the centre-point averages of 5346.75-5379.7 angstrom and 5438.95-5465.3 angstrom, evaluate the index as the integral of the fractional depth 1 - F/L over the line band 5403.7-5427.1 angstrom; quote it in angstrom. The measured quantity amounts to 0.9 angstrom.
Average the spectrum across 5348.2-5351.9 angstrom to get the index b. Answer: 49.6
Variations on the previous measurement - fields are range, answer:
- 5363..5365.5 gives 52.4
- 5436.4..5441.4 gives 52.4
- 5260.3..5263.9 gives 41.2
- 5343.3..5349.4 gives 49.5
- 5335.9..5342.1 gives 46.4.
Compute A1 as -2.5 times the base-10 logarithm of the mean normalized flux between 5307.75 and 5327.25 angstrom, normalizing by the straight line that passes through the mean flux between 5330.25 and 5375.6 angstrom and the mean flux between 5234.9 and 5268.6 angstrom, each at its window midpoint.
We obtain -0.08 mag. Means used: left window 41.7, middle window 50.7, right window 50.2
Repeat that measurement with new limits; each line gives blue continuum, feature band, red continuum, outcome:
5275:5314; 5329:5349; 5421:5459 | 0.07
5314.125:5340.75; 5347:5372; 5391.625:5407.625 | 0.02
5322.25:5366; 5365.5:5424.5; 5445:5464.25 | -0.02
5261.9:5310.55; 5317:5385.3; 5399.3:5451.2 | 0.02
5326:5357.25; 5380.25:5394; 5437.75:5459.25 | 0.04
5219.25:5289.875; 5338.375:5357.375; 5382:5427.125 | 0.05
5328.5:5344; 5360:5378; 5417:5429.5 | -0.14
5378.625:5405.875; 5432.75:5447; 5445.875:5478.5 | 0.07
